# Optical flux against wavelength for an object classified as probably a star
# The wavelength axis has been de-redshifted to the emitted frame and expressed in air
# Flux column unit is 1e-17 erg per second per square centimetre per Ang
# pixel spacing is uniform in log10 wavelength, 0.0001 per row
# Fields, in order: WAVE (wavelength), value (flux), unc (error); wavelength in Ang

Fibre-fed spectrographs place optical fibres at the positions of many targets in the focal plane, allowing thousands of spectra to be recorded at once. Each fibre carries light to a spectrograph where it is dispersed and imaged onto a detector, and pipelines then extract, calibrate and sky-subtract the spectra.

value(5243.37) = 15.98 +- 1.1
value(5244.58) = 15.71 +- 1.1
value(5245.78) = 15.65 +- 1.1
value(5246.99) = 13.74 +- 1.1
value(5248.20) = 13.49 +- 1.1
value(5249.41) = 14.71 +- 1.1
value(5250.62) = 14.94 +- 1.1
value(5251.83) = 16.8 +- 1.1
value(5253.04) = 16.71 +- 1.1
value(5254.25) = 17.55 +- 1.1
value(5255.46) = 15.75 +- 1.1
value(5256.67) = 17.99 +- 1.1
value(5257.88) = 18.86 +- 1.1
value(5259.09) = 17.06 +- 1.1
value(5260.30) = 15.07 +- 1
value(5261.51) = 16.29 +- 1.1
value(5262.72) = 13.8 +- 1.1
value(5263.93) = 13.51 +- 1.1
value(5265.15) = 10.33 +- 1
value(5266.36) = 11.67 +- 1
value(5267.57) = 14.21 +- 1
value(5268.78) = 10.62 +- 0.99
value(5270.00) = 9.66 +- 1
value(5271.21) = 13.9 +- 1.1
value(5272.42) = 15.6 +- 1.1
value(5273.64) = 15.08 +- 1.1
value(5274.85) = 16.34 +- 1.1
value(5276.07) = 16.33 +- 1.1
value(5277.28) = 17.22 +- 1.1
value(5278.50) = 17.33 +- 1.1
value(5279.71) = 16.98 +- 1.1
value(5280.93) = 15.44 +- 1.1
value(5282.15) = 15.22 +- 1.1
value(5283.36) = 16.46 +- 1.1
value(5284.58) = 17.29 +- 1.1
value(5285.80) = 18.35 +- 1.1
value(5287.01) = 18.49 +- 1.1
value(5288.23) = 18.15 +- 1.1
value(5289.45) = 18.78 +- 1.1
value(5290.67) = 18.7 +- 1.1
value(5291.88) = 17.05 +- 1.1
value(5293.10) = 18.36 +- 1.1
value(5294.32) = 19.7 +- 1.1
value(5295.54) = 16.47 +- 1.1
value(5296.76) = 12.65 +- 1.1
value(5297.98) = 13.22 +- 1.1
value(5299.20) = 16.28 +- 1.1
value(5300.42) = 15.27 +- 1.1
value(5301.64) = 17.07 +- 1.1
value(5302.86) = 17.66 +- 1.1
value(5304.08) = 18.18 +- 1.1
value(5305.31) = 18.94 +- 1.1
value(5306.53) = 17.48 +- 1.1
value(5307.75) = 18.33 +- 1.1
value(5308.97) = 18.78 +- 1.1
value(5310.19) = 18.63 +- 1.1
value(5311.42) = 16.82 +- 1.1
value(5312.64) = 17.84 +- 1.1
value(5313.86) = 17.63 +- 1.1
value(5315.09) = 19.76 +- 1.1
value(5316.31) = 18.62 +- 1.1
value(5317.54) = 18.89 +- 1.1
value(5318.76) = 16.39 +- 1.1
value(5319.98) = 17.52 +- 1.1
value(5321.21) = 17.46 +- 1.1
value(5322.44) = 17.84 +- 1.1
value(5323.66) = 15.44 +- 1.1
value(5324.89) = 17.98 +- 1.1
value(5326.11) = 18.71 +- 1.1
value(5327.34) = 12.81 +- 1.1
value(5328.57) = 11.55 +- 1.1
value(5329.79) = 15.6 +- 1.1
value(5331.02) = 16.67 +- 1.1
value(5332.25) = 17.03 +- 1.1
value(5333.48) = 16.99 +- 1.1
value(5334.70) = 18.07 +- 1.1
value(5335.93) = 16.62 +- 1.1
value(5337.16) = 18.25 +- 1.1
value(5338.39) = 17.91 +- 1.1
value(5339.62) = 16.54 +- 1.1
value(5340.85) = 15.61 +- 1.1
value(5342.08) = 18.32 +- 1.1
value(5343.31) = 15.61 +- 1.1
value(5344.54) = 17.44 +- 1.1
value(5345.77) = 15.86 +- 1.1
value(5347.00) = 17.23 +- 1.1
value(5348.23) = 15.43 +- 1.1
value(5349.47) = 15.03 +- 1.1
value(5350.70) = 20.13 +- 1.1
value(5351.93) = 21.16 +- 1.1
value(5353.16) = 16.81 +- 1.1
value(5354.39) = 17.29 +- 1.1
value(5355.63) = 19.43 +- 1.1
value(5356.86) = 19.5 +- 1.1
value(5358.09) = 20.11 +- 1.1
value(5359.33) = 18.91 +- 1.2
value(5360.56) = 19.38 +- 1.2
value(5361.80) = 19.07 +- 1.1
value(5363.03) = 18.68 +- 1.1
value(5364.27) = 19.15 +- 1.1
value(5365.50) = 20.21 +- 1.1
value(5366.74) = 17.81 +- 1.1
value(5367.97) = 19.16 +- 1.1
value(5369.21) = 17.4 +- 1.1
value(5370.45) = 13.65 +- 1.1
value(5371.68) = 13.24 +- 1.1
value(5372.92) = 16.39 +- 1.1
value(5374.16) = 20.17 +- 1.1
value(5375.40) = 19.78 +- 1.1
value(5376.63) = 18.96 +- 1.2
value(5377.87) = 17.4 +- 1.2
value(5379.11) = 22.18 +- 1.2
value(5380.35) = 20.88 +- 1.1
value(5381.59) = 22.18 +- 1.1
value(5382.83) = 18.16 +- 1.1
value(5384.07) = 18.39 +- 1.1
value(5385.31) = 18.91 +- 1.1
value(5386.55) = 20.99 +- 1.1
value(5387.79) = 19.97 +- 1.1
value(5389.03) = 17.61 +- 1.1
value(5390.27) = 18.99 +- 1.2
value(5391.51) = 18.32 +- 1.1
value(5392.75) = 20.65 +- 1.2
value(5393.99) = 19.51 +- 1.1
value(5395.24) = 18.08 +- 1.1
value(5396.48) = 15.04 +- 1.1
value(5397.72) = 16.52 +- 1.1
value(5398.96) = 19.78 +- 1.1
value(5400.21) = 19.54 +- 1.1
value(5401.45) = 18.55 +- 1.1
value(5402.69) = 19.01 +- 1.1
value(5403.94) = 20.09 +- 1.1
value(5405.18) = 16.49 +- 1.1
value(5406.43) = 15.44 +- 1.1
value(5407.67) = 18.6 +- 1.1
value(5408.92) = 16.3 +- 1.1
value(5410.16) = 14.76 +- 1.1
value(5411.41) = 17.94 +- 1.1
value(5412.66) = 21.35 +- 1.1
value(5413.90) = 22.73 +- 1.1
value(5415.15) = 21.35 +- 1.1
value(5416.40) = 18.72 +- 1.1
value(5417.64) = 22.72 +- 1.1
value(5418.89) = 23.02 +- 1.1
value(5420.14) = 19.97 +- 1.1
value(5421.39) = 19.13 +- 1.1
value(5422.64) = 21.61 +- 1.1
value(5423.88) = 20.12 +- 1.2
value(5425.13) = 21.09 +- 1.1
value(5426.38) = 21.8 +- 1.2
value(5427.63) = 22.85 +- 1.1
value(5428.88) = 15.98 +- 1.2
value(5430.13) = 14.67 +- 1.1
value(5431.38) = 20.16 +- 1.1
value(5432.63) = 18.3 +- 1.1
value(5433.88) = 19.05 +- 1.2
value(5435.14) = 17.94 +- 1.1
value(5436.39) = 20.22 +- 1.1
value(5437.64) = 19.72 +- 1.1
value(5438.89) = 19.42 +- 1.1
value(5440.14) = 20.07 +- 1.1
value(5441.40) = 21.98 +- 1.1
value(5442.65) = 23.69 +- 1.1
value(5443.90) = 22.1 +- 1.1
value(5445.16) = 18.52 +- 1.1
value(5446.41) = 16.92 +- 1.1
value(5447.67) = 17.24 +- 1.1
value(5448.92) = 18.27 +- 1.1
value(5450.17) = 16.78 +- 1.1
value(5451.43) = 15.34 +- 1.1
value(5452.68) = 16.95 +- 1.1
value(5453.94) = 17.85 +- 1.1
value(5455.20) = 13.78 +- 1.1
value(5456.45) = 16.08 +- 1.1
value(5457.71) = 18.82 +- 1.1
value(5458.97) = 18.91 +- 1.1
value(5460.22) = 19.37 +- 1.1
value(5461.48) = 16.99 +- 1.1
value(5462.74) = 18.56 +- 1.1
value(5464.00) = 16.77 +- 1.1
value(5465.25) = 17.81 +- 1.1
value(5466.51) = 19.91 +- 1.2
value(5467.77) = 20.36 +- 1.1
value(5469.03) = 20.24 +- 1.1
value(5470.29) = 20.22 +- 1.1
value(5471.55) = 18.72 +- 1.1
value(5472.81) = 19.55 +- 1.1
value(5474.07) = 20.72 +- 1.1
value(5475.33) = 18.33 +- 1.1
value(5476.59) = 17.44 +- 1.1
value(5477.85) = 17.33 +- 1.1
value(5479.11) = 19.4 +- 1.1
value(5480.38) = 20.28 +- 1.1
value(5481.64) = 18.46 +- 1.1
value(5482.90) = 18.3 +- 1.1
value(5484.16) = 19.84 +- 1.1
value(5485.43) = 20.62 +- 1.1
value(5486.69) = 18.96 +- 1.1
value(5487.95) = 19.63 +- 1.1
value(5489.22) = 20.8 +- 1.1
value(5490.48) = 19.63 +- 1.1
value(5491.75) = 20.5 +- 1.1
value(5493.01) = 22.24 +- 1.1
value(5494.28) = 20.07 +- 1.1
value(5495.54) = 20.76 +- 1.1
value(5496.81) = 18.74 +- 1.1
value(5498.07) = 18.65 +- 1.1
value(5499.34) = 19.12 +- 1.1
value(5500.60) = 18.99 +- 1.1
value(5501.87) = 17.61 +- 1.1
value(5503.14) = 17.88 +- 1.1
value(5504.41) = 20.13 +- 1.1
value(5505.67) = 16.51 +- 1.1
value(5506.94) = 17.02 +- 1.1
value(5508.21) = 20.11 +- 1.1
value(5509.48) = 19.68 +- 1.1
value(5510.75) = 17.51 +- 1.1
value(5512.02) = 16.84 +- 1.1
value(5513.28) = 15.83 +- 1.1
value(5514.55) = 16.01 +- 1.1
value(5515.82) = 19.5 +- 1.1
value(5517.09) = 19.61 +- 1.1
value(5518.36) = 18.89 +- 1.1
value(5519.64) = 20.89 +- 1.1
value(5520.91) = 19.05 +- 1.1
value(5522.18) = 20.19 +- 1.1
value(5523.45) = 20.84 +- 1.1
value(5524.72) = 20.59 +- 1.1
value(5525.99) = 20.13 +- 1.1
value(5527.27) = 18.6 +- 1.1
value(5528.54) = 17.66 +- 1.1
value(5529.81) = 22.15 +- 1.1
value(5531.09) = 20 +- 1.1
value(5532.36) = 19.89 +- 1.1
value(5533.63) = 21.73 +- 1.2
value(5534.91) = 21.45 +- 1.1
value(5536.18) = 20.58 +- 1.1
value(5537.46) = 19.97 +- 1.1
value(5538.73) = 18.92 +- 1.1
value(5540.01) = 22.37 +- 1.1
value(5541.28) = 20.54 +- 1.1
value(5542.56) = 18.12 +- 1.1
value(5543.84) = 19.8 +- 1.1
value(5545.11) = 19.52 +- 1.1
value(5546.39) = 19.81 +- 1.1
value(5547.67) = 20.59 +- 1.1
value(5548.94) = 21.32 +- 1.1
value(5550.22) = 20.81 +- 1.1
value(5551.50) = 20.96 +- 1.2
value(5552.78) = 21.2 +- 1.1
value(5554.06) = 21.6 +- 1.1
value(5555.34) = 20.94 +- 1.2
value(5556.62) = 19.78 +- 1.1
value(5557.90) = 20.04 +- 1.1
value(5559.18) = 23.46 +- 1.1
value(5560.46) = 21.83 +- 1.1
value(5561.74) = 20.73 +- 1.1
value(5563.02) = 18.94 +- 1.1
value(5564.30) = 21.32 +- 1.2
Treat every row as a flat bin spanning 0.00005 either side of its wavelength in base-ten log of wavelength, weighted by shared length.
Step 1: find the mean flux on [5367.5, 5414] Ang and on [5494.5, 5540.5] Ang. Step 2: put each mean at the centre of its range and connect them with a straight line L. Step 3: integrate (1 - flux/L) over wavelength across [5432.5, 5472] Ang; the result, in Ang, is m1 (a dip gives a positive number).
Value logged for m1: 0.4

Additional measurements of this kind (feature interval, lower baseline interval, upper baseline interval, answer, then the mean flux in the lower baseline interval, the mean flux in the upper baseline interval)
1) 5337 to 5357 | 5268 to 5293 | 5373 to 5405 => 0.6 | 16.2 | 19.1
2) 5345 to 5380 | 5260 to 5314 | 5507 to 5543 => -2.0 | 16.2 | 19.5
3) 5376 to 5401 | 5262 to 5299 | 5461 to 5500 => -2.1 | 15.6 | 19.3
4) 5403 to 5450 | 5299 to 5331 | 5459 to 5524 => -2.7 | 17.2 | 19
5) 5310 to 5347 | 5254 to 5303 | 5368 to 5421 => 0.3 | 15.9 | 18.8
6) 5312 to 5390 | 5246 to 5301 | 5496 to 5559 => -4.4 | 15.7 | 19.6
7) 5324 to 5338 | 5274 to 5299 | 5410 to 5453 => 1.0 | 16.9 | 19.6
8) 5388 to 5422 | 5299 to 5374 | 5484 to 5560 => -1.1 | 17.5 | 19.8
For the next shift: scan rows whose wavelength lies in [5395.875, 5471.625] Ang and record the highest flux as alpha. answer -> 23.69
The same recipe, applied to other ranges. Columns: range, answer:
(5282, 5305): 19.7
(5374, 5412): 22.18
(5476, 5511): 22.24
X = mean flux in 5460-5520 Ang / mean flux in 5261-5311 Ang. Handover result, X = 1.2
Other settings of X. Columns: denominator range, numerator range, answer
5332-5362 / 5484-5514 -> 1.07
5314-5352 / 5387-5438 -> 1.13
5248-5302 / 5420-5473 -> 1.20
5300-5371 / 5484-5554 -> 1.12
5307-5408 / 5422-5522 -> 1.05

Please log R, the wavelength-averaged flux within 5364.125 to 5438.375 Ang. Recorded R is 19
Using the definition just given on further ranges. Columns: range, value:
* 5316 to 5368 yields 17.5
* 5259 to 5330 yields 16.3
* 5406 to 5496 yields 19.2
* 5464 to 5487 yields 19.2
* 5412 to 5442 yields 20.2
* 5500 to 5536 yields 19.1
